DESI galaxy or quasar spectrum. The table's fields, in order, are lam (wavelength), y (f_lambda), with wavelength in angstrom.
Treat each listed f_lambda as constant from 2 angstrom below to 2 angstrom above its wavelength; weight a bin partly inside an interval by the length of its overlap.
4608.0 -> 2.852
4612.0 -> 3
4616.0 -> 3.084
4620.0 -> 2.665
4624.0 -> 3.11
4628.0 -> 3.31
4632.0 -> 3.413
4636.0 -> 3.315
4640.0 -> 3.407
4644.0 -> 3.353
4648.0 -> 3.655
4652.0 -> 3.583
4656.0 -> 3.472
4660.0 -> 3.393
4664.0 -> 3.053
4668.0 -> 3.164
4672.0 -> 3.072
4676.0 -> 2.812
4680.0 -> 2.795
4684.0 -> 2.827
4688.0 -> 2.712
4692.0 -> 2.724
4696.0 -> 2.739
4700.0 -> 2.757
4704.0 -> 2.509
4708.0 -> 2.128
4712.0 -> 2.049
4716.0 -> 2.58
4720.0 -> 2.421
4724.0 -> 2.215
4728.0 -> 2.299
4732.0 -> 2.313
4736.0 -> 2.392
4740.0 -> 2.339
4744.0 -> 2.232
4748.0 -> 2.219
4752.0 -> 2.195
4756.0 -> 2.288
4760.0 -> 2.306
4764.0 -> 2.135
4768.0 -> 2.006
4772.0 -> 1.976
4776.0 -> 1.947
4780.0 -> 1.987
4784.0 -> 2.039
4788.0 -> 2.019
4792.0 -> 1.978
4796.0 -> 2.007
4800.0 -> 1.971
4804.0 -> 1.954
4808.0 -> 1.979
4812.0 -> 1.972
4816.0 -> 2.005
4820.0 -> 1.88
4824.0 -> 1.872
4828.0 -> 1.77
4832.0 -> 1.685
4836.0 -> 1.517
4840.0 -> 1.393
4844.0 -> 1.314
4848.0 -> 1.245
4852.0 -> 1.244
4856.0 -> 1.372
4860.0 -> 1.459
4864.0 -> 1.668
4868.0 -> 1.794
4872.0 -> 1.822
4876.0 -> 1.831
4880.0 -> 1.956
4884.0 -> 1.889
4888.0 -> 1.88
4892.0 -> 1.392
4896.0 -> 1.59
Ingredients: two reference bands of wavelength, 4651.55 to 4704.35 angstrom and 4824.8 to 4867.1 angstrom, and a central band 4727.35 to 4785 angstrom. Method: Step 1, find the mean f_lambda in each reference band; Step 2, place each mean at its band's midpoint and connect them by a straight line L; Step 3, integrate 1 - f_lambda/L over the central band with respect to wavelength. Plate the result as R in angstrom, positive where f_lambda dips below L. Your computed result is 2.5 angstrom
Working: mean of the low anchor 2.97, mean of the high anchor 1.49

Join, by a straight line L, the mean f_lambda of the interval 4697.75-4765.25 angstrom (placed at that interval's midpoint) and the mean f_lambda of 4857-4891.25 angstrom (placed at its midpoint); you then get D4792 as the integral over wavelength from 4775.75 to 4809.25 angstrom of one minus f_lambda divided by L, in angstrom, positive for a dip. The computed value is 1.5 angstrom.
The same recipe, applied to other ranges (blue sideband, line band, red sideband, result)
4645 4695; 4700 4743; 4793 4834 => 5.3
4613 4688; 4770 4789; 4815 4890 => 1.8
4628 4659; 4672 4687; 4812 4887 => 1.4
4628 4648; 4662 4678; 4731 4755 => 0.2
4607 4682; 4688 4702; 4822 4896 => 0.4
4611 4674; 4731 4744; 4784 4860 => 0.6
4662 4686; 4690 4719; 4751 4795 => 2.1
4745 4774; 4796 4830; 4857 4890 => 0.9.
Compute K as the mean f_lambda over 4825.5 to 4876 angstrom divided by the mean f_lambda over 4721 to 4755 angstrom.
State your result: 0.7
